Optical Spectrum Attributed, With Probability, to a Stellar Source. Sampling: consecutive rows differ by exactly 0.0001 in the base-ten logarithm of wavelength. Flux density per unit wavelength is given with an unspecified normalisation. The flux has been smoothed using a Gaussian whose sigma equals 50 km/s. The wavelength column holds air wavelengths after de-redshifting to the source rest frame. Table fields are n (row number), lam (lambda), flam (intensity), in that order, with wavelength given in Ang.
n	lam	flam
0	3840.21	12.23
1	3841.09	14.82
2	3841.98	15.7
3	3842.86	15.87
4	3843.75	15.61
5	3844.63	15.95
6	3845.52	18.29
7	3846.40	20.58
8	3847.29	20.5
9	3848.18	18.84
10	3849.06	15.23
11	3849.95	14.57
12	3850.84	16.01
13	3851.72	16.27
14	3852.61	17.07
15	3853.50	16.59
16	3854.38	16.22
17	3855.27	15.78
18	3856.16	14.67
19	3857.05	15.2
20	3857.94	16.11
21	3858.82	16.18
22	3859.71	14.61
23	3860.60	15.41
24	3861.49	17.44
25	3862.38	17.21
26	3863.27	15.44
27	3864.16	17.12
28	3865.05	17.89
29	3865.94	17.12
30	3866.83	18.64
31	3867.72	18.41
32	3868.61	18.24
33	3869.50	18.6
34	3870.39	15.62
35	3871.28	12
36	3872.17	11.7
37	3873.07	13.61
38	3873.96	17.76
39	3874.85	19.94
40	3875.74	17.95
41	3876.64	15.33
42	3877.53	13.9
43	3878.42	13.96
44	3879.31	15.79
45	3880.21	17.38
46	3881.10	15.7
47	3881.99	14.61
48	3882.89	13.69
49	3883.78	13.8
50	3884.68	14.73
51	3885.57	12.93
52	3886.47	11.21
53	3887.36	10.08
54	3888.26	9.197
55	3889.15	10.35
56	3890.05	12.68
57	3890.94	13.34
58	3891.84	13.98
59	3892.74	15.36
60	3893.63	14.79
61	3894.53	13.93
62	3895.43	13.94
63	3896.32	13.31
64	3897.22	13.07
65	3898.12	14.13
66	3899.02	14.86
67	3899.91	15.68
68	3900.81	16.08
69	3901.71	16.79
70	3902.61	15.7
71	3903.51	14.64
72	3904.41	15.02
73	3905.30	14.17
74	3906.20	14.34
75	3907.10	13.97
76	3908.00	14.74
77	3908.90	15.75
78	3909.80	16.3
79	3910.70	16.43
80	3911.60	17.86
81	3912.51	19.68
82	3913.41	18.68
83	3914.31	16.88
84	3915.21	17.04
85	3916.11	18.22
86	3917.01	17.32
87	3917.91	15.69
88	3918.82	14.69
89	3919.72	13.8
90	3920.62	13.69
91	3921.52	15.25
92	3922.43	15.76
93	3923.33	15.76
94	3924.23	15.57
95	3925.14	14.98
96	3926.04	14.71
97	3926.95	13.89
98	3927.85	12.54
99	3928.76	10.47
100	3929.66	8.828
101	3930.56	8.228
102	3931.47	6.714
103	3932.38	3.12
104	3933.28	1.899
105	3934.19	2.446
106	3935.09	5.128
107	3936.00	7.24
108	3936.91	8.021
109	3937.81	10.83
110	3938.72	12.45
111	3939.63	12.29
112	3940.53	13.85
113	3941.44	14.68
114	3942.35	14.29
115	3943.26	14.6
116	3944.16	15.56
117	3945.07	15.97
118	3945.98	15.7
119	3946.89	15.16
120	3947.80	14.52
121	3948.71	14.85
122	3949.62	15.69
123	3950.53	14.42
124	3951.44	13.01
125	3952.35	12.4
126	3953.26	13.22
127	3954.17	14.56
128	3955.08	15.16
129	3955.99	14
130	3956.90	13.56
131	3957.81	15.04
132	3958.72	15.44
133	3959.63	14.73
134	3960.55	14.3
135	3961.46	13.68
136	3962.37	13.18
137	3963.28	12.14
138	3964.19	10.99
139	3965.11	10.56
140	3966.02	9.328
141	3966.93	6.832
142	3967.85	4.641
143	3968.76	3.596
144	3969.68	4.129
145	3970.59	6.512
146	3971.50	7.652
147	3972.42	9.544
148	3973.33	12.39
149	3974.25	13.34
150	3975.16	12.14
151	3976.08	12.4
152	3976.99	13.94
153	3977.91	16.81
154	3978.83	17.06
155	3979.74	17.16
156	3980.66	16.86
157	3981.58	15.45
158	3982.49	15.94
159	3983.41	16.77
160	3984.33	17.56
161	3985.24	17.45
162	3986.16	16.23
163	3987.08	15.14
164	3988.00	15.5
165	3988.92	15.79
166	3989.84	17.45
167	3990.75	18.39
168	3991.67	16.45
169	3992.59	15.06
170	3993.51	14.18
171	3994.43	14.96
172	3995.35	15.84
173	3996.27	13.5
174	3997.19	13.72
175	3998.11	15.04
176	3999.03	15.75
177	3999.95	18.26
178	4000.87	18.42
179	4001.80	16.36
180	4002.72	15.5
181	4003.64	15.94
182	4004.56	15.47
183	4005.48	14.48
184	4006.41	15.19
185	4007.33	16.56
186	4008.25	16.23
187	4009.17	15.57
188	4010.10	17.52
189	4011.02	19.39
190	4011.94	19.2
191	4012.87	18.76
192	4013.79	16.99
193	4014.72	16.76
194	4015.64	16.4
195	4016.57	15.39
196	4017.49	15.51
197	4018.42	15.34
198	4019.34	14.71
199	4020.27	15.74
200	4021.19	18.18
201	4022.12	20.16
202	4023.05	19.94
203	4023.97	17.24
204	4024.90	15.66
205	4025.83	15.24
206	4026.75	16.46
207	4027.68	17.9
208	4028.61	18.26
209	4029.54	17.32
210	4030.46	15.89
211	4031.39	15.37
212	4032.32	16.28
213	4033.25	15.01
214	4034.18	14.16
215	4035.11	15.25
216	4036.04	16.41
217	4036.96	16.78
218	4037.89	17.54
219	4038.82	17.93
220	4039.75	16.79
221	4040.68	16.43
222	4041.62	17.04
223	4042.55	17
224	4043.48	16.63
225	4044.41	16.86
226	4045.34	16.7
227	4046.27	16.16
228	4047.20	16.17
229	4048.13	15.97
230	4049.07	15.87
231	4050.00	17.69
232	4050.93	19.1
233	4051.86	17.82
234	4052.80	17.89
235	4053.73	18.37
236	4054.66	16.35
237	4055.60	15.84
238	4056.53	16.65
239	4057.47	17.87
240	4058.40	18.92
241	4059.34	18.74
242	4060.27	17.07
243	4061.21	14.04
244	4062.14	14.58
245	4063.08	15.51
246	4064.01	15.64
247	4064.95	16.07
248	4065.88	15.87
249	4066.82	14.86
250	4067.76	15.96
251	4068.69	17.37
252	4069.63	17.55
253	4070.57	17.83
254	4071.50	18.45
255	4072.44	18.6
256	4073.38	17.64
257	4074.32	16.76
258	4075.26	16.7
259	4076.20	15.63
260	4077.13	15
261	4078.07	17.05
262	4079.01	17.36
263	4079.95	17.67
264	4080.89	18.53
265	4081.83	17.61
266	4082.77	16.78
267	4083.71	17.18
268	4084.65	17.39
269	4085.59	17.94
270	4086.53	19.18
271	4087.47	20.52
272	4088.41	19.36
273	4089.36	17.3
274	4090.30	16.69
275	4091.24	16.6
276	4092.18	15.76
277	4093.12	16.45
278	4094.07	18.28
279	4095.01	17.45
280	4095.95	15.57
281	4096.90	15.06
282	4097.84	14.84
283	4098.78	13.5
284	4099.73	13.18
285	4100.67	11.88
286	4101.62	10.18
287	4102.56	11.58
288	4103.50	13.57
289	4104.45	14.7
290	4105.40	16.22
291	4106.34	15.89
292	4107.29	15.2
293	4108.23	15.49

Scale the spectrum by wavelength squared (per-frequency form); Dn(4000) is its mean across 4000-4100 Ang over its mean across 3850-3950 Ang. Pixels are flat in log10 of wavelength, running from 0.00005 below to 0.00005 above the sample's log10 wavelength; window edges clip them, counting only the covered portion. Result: 1.26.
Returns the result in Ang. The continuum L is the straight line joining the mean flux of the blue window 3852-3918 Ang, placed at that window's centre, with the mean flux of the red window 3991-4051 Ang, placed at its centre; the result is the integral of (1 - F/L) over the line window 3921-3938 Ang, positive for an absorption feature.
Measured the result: 6.1 Ang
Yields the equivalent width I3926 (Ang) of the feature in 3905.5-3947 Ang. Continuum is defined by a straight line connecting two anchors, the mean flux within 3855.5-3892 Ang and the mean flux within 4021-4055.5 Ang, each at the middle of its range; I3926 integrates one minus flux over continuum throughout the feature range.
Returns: 6.4 Ang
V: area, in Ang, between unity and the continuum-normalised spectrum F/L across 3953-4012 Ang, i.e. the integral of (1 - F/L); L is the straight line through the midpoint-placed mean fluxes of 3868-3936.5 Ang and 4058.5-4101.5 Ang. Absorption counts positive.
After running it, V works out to 3.7 Ang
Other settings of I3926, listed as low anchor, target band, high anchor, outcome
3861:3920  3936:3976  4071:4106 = 8.7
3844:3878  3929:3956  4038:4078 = 8.2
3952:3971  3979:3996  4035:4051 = -4.1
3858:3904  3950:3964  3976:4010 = 1.6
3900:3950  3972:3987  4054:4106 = -0.5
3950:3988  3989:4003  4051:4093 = -1.9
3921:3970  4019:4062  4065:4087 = -3.1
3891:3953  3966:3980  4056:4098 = 4.2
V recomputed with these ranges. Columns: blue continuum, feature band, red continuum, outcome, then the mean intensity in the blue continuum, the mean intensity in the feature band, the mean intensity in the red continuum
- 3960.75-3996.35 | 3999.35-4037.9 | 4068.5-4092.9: -4.5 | 13.3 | 16.6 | 17.5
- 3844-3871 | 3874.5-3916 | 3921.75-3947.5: -2.2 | 16.8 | 14.9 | 11.5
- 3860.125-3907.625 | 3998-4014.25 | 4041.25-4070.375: -0.5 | 15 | 16.7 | 16.7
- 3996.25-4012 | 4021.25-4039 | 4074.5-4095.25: -0.2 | 16.2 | 16.8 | 17.4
